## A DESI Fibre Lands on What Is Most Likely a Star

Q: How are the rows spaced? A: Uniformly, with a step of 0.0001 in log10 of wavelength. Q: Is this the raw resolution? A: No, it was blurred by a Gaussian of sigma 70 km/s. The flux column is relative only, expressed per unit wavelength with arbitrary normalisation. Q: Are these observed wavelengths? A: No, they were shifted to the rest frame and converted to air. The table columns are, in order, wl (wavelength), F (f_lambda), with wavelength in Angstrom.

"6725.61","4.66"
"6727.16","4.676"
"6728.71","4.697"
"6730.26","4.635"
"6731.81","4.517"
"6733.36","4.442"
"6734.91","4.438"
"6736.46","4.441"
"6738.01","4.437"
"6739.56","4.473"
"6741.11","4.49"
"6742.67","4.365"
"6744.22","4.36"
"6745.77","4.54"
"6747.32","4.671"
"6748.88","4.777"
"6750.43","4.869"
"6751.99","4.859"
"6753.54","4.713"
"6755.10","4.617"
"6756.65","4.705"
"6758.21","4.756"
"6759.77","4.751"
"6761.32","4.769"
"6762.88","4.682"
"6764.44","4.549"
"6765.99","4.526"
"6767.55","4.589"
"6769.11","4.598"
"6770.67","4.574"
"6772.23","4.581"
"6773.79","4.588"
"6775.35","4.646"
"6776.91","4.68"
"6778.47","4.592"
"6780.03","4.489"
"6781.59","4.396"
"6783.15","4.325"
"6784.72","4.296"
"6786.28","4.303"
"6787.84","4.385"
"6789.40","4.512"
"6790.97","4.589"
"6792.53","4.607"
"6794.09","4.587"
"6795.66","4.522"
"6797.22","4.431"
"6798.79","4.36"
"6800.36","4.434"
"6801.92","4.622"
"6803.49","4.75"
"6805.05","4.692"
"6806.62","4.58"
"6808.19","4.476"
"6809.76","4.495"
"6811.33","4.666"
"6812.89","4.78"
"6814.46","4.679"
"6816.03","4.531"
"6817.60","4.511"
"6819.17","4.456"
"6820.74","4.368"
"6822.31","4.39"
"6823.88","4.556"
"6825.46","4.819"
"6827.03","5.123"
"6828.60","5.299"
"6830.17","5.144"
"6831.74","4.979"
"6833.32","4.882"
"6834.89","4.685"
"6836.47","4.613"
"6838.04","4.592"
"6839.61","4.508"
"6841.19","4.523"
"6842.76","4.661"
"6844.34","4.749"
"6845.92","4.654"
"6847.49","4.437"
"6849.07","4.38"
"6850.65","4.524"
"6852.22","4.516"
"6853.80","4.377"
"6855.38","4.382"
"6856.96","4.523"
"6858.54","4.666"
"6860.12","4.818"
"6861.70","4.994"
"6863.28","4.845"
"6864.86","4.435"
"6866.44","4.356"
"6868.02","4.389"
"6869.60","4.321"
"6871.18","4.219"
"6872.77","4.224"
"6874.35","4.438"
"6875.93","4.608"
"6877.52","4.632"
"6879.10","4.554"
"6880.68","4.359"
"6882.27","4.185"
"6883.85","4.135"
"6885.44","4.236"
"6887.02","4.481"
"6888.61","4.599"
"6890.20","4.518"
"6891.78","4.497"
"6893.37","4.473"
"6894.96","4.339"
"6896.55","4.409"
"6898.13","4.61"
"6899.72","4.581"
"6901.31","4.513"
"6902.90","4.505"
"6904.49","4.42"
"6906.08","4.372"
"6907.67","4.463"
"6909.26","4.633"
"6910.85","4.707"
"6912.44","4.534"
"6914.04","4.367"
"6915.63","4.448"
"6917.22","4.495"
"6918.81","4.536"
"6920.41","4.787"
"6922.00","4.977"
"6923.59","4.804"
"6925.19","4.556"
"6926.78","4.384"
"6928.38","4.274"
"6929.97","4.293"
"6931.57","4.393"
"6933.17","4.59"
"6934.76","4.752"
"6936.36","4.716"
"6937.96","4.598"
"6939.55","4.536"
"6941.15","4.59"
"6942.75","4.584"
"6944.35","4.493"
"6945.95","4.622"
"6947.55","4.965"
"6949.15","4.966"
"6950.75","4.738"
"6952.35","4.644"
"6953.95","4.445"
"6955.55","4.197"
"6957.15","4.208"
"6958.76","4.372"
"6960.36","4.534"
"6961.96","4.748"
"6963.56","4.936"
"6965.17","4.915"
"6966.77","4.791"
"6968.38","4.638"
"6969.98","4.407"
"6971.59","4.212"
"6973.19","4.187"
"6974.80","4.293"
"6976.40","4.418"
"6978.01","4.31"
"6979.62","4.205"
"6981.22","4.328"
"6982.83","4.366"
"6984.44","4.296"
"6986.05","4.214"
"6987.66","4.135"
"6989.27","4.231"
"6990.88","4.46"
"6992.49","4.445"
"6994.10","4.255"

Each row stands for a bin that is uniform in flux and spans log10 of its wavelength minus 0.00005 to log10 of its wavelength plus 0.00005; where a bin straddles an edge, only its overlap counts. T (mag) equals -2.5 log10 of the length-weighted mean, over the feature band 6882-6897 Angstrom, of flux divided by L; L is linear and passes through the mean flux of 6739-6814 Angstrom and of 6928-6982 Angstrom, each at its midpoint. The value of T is 0.04 mag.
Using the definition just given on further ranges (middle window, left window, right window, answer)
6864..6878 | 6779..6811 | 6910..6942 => 0.034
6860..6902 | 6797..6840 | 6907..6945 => 0.033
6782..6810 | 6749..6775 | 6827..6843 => 0.057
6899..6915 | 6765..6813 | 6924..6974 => 0.011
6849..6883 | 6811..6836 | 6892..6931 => 0.034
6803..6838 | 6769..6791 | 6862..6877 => -0.054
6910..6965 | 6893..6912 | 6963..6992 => -0.031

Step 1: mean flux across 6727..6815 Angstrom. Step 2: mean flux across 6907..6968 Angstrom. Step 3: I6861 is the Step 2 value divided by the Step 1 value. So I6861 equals 1.01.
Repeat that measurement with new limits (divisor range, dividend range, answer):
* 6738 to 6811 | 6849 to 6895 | 0.98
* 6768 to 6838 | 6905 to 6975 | 0.99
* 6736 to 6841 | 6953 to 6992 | 0.96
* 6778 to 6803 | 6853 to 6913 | 1.00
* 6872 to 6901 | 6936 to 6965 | 1.04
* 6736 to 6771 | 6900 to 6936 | 0.98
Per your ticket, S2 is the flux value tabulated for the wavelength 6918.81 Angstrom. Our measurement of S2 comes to 4.536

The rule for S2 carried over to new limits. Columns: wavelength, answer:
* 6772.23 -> 4.581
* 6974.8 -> 4.293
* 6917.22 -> 4.495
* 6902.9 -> 4.505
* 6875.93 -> 4.608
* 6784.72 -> 4.296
